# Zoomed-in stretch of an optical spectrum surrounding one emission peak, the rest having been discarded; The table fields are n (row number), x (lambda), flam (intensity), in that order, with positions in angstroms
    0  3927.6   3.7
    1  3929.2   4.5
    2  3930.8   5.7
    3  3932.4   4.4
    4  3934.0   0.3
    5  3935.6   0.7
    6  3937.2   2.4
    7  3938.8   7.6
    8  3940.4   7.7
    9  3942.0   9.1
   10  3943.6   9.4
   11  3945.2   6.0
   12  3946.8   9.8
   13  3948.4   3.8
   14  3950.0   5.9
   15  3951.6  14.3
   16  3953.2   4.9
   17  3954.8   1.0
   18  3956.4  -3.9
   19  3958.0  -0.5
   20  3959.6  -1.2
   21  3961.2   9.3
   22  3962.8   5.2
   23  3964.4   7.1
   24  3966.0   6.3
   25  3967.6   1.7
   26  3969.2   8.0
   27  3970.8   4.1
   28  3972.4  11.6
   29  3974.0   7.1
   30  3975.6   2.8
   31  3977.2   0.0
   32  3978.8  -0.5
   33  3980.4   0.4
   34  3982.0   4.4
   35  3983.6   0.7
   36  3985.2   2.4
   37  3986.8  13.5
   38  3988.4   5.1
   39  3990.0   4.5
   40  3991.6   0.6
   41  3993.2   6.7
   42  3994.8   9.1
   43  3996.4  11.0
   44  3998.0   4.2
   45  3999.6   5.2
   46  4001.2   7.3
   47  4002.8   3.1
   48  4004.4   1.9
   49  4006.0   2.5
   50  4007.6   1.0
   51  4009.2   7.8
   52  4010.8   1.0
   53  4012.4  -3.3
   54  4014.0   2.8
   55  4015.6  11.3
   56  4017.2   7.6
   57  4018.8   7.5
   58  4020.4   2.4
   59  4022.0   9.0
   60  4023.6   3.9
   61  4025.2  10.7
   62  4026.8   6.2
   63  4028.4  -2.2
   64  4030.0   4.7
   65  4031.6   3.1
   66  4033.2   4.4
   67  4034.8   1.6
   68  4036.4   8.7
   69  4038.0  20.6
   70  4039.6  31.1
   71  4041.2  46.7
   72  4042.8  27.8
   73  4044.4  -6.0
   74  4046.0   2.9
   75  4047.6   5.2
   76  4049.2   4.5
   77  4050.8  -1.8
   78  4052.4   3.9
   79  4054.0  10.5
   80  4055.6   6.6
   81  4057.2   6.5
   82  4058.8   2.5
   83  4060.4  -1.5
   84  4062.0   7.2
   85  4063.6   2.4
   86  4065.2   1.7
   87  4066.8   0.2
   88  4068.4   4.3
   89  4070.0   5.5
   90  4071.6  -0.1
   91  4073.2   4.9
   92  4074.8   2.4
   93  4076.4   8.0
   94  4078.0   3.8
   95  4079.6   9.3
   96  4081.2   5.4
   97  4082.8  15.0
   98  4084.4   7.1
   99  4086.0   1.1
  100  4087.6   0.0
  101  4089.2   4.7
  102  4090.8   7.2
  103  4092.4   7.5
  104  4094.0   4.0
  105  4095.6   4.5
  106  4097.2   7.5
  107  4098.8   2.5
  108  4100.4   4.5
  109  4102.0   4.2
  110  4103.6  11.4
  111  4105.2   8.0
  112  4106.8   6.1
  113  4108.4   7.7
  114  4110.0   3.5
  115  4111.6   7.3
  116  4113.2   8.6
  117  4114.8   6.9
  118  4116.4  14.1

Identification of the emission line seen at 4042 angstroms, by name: [O II]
